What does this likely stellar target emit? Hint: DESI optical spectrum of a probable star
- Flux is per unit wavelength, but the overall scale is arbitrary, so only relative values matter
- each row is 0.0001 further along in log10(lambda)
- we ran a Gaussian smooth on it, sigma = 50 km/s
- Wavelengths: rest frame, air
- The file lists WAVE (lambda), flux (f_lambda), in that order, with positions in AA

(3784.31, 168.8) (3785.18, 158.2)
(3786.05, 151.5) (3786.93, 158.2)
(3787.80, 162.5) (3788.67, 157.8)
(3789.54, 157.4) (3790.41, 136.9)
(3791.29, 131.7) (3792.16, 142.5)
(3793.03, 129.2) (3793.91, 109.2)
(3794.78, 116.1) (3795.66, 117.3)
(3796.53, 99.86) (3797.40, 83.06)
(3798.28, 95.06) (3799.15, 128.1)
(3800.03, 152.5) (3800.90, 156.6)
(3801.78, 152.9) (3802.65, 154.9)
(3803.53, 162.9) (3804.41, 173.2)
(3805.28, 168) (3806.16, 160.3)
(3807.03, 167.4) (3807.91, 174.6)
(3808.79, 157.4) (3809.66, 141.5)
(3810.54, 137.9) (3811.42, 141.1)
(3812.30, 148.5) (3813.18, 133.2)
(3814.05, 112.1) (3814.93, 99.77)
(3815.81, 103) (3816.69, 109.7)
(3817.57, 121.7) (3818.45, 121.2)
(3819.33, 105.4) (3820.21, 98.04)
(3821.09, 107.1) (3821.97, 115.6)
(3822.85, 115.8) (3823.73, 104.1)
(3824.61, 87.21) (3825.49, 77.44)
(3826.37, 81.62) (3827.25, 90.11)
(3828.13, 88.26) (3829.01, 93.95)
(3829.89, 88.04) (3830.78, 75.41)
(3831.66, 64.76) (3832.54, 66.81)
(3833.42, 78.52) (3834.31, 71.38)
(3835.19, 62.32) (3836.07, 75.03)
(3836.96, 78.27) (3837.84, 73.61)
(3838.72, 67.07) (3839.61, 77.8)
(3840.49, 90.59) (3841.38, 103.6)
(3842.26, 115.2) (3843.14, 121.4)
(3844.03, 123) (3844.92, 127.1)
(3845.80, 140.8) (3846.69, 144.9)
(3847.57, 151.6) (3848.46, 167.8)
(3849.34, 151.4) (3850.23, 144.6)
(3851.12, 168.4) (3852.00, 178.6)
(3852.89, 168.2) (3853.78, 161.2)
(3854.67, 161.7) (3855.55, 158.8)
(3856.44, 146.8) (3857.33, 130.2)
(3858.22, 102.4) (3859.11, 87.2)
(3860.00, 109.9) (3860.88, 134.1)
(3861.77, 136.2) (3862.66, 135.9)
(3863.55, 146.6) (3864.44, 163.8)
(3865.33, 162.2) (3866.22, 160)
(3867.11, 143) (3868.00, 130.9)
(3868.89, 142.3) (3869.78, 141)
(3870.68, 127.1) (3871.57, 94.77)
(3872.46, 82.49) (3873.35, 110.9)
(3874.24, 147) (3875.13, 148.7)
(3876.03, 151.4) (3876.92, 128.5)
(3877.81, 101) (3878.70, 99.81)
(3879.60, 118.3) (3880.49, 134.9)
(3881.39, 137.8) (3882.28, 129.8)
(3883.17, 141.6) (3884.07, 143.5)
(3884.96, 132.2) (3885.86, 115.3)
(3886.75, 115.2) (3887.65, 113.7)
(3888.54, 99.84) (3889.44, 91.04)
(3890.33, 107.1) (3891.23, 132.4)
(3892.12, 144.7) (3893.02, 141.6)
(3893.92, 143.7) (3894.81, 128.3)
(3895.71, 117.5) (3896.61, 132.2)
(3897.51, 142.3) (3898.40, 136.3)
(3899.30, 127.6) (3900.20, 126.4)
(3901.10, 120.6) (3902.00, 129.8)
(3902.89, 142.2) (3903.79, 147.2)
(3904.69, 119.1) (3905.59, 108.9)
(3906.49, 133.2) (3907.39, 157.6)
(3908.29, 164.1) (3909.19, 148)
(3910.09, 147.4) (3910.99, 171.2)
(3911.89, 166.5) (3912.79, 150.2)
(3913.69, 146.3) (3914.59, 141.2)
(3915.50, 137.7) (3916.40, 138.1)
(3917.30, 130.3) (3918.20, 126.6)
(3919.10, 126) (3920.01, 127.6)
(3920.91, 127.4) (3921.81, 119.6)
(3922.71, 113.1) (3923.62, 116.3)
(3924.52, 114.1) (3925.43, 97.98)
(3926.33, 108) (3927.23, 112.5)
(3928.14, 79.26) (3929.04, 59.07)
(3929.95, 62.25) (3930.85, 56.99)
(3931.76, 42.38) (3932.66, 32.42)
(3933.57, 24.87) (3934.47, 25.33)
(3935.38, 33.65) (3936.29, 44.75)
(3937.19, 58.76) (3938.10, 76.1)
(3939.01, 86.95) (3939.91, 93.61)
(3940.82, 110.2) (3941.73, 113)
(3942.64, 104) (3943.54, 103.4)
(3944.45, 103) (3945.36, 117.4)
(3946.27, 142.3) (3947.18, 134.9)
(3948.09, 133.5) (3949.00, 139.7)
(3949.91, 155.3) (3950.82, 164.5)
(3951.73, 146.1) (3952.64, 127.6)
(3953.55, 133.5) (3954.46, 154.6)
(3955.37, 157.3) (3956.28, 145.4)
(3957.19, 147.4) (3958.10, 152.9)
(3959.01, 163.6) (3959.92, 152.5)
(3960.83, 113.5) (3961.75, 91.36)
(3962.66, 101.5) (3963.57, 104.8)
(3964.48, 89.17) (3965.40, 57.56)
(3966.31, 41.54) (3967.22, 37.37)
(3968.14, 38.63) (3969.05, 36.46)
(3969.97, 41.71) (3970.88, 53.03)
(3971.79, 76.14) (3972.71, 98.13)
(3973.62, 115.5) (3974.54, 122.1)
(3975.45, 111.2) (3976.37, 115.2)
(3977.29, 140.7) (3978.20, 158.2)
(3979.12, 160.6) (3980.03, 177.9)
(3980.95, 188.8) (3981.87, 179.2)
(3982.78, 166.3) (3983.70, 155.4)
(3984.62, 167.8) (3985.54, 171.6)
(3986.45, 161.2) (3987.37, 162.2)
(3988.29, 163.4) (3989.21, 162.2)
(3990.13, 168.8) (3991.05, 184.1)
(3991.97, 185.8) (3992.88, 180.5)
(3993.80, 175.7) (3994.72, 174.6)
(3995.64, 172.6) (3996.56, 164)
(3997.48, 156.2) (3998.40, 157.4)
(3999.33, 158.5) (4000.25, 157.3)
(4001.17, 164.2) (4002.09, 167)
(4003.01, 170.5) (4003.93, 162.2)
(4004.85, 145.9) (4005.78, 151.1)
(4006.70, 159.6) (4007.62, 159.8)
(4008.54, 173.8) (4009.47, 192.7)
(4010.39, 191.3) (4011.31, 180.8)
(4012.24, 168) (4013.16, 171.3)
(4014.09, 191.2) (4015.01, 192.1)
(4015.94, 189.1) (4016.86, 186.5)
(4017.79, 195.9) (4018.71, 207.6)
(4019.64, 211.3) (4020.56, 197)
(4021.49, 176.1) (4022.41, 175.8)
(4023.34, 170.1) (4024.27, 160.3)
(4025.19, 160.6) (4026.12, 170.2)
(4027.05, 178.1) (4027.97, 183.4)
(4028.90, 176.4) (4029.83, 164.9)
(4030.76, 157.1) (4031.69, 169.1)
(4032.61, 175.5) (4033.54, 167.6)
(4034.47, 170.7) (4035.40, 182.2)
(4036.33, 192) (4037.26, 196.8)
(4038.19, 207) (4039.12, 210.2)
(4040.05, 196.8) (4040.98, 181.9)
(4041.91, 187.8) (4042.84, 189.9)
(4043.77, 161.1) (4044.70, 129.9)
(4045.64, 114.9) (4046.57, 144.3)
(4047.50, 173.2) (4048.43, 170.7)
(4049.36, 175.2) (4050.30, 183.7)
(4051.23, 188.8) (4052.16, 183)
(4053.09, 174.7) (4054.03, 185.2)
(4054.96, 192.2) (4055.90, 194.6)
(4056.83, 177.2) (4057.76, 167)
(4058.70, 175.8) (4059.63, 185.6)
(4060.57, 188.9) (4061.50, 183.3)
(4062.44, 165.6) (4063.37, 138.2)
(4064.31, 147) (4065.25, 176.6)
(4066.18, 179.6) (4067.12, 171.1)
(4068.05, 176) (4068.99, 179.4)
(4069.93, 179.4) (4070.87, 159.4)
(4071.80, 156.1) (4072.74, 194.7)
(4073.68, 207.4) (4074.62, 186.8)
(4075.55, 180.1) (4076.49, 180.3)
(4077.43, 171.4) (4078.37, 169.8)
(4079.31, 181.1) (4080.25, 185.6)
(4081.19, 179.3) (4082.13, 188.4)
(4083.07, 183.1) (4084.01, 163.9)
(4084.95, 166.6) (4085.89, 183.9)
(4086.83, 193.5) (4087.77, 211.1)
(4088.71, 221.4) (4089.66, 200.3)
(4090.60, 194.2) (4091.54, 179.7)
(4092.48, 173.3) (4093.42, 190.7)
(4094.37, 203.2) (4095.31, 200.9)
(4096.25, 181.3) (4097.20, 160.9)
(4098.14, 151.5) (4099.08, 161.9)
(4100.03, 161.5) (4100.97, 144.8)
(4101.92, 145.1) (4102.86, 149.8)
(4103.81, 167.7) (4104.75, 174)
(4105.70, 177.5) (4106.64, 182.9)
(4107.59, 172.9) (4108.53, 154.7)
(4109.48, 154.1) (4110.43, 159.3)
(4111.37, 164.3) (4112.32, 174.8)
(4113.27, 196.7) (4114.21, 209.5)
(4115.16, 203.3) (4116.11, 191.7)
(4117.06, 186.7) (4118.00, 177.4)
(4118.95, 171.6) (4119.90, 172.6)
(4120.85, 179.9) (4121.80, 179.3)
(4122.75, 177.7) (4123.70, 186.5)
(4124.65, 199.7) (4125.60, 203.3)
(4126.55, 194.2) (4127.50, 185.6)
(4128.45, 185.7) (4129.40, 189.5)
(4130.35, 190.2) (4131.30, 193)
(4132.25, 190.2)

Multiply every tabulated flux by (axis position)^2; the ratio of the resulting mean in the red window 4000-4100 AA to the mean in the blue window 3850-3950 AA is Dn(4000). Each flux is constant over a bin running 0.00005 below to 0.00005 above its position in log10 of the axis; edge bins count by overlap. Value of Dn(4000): 1.58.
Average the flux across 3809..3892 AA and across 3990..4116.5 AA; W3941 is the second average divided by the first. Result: 1.5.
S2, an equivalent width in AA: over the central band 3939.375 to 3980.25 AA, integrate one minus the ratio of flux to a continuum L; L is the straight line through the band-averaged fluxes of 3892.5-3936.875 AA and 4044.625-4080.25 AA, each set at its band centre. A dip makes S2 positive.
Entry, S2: 5.5 AA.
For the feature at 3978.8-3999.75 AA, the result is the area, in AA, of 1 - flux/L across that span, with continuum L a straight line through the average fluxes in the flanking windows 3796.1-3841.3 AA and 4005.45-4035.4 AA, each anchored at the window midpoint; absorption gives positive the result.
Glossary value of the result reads -0.3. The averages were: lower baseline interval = 111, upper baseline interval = 178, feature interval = 169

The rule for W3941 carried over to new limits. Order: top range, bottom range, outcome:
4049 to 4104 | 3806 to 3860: 1.53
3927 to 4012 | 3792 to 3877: 1.02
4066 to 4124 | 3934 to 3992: 1.48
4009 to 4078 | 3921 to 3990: 1.60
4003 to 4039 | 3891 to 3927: 1.33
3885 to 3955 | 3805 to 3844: 1.10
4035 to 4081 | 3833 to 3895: 1.41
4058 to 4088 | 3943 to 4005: 1.30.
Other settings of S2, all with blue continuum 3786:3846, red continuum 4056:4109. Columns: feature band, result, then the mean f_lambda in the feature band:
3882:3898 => 0.87 AA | 126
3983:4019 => -3.00 AA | 172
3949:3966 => 2.05 AA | 131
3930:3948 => 8.07 AA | 79.9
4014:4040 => -2.95 AA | 183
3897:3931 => 2.99 AA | 126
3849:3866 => -2.52 AA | 145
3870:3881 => 0.78 AA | 121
